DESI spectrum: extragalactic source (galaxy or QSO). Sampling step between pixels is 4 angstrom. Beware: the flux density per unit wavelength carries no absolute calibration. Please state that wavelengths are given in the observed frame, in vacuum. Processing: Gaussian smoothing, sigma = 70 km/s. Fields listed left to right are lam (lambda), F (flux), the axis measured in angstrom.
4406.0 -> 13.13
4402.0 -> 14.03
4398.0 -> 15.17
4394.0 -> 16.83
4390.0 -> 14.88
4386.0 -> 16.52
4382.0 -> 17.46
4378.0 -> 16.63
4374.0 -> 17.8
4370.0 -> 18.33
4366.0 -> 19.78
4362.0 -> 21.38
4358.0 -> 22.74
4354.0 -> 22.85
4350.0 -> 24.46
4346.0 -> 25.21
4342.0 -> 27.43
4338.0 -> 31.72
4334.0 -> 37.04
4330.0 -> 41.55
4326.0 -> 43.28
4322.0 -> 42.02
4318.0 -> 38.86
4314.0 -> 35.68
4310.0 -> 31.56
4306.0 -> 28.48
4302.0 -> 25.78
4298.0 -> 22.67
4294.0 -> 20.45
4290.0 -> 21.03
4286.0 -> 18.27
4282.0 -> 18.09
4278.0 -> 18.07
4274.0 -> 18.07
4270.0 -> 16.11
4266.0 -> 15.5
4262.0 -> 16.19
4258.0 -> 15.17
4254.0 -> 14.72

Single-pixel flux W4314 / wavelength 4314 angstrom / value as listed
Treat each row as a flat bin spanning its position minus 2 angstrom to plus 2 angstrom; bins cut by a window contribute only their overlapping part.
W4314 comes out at 35.68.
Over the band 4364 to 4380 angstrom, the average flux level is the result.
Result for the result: 18.1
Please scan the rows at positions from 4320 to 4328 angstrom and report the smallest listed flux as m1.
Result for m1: 42.02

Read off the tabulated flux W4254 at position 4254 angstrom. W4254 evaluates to 14.72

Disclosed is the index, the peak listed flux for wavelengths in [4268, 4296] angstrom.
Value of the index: 21.03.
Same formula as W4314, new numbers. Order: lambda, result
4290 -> 21.03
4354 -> 22.85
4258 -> 15.17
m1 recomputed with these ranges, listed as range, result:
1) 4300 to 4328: 25.78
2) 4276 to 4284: 18.07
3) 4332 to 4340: 31.72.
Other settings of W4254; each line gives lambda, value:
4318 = 38.86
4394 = 16.83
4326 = 43.28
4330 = 41.55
